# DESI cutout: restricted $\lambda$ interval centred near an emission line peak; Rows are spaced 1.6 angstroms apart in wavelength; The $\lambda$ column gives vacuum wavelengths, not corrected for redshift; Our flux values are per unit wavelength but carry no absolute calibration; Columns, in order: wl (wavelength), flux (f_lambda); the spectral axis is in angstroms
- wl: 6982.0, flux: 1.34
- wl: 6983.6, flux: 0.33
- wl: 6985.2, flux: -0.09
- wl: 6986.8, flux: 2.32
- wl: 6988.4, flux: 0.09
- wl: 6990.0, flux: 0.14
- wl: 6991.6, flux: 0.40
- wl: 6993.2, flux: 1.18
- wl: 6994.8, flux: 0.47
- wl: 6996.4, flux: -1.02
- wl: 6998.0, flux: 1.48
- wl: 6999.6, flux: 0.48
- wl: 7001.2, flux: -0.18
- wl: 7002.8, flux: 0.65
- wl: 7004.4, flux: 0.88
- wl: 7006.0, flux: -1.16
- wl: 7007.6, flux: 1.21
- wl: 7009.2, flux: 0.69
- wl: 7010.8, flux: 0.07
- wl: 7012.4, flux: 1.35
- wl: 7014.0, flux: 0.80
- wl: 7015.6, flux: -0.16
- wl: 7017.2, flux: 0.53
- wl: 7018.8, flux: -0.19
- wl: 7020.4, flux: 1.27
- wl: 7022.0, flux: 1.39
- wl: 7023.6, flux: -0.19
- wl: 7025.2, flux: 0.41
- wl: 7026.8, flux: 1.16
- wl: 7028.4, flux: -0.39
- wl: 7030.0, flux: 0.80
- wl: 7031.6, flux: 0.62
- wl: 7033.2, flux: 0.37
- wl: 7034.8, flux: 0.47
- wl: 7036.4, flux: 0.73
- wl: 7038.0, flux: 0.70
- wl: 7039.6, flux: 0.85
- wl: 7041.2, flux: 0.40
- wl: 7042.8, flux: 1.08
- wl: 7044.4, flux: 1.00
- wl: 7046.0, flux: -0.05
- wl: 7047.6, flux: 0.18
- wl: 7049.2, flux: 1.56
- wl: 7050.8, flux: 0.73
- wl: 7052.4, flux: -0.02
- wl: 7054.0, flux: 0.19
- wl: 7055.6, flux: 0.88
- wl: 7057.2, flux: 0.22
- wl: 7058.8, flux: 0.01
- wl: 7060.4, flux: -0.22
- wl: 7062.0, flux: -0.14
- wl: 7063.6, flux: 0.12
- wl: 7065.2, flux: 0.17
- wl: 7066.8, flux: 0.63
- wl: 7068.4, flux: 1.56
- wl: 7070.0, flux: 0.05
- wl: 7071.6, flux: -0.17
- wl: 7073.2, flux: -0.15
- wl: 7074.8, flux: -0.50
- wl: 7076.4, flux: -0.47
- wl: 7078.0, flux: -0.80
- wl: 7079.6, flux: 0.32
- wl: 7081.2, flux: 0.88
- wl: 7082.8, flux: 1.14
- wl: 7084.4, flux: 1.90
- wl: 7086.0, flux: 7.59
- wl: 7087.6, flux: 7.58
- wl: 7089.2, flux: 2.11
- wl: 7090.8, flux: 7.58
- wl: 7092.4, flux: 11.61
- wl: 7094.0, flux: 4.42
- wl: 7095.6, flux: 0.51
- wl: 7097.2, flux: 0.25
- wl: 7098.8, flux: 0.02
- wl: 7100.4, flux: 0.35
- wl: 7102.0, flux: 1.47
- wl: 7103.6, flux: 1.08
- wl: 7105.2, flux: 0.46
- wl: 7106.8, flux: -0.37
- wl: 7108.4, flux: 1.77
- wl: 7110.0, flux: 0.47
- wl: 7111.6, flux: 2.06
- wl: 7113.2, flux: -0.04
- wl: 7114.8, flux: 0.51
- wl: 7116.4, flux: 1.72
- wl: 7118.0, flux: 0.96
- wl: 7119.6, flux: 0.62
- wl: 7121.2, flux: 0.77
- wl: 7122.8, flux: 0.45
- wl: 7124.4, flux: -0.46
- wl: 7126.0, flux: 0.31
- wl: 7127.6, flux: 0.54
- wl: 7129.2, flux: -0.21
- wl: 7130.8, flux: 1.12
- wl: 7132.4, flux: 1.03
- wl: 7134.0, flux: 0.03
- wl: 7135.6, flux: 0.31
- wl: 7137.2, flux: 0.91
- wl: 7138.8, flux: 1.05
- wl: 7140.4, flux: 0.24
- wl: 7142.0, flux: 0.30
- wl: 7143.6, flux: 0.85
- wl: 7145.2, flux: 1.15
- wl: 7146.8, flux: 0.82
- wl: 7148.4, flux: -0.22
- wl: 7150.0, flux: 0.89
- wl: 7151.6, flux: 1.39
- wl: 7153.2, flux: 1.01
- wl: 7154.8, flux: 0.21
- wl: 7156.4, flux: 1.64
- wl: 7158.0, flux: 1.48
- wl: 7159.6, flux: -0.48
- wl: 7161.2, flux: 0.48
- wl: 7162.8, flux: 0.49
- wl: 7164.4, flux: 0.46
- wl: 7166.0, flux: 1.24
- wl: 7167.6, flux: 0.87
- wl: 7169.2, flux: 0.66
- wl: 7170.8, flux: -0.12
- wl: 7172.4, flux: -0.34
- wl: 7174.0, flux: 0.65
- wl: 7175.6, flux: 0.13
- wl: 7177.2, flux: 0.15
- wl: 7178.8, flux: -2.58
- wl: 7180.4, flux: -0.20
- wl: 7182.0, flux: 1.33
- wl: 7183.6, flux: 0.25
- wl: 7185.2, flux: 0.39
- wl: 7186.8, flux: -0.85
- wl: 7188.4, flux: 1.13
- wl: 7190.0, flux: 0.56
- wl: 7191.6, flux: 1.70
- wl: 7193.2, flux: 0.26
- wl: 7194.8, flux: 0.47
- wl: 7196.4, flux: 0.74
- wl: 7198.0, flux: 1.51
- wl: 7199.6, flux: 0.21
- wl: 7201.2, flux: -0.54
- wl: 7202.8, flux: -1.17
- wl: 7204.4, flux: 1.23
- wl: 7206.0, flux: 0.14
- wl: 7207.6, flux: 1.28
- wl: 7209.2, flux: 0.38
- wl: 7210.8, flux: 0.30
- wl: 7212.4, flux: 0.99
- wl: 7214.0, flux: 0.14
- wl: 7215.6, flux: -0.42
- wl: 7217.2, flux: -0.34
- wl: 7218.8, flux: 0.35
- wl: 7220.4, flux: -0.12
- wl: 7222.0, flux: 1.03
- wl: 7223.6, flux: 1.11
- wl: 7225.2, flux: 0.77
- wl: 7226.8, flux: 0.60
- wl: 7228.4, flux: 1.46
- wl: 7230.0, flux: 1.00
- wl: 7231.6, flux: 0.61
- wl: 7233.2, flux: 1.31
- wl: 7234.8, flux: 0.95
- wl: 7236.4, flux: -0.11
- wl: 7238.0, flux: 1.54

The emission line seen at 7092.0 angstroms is [O II] 3727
